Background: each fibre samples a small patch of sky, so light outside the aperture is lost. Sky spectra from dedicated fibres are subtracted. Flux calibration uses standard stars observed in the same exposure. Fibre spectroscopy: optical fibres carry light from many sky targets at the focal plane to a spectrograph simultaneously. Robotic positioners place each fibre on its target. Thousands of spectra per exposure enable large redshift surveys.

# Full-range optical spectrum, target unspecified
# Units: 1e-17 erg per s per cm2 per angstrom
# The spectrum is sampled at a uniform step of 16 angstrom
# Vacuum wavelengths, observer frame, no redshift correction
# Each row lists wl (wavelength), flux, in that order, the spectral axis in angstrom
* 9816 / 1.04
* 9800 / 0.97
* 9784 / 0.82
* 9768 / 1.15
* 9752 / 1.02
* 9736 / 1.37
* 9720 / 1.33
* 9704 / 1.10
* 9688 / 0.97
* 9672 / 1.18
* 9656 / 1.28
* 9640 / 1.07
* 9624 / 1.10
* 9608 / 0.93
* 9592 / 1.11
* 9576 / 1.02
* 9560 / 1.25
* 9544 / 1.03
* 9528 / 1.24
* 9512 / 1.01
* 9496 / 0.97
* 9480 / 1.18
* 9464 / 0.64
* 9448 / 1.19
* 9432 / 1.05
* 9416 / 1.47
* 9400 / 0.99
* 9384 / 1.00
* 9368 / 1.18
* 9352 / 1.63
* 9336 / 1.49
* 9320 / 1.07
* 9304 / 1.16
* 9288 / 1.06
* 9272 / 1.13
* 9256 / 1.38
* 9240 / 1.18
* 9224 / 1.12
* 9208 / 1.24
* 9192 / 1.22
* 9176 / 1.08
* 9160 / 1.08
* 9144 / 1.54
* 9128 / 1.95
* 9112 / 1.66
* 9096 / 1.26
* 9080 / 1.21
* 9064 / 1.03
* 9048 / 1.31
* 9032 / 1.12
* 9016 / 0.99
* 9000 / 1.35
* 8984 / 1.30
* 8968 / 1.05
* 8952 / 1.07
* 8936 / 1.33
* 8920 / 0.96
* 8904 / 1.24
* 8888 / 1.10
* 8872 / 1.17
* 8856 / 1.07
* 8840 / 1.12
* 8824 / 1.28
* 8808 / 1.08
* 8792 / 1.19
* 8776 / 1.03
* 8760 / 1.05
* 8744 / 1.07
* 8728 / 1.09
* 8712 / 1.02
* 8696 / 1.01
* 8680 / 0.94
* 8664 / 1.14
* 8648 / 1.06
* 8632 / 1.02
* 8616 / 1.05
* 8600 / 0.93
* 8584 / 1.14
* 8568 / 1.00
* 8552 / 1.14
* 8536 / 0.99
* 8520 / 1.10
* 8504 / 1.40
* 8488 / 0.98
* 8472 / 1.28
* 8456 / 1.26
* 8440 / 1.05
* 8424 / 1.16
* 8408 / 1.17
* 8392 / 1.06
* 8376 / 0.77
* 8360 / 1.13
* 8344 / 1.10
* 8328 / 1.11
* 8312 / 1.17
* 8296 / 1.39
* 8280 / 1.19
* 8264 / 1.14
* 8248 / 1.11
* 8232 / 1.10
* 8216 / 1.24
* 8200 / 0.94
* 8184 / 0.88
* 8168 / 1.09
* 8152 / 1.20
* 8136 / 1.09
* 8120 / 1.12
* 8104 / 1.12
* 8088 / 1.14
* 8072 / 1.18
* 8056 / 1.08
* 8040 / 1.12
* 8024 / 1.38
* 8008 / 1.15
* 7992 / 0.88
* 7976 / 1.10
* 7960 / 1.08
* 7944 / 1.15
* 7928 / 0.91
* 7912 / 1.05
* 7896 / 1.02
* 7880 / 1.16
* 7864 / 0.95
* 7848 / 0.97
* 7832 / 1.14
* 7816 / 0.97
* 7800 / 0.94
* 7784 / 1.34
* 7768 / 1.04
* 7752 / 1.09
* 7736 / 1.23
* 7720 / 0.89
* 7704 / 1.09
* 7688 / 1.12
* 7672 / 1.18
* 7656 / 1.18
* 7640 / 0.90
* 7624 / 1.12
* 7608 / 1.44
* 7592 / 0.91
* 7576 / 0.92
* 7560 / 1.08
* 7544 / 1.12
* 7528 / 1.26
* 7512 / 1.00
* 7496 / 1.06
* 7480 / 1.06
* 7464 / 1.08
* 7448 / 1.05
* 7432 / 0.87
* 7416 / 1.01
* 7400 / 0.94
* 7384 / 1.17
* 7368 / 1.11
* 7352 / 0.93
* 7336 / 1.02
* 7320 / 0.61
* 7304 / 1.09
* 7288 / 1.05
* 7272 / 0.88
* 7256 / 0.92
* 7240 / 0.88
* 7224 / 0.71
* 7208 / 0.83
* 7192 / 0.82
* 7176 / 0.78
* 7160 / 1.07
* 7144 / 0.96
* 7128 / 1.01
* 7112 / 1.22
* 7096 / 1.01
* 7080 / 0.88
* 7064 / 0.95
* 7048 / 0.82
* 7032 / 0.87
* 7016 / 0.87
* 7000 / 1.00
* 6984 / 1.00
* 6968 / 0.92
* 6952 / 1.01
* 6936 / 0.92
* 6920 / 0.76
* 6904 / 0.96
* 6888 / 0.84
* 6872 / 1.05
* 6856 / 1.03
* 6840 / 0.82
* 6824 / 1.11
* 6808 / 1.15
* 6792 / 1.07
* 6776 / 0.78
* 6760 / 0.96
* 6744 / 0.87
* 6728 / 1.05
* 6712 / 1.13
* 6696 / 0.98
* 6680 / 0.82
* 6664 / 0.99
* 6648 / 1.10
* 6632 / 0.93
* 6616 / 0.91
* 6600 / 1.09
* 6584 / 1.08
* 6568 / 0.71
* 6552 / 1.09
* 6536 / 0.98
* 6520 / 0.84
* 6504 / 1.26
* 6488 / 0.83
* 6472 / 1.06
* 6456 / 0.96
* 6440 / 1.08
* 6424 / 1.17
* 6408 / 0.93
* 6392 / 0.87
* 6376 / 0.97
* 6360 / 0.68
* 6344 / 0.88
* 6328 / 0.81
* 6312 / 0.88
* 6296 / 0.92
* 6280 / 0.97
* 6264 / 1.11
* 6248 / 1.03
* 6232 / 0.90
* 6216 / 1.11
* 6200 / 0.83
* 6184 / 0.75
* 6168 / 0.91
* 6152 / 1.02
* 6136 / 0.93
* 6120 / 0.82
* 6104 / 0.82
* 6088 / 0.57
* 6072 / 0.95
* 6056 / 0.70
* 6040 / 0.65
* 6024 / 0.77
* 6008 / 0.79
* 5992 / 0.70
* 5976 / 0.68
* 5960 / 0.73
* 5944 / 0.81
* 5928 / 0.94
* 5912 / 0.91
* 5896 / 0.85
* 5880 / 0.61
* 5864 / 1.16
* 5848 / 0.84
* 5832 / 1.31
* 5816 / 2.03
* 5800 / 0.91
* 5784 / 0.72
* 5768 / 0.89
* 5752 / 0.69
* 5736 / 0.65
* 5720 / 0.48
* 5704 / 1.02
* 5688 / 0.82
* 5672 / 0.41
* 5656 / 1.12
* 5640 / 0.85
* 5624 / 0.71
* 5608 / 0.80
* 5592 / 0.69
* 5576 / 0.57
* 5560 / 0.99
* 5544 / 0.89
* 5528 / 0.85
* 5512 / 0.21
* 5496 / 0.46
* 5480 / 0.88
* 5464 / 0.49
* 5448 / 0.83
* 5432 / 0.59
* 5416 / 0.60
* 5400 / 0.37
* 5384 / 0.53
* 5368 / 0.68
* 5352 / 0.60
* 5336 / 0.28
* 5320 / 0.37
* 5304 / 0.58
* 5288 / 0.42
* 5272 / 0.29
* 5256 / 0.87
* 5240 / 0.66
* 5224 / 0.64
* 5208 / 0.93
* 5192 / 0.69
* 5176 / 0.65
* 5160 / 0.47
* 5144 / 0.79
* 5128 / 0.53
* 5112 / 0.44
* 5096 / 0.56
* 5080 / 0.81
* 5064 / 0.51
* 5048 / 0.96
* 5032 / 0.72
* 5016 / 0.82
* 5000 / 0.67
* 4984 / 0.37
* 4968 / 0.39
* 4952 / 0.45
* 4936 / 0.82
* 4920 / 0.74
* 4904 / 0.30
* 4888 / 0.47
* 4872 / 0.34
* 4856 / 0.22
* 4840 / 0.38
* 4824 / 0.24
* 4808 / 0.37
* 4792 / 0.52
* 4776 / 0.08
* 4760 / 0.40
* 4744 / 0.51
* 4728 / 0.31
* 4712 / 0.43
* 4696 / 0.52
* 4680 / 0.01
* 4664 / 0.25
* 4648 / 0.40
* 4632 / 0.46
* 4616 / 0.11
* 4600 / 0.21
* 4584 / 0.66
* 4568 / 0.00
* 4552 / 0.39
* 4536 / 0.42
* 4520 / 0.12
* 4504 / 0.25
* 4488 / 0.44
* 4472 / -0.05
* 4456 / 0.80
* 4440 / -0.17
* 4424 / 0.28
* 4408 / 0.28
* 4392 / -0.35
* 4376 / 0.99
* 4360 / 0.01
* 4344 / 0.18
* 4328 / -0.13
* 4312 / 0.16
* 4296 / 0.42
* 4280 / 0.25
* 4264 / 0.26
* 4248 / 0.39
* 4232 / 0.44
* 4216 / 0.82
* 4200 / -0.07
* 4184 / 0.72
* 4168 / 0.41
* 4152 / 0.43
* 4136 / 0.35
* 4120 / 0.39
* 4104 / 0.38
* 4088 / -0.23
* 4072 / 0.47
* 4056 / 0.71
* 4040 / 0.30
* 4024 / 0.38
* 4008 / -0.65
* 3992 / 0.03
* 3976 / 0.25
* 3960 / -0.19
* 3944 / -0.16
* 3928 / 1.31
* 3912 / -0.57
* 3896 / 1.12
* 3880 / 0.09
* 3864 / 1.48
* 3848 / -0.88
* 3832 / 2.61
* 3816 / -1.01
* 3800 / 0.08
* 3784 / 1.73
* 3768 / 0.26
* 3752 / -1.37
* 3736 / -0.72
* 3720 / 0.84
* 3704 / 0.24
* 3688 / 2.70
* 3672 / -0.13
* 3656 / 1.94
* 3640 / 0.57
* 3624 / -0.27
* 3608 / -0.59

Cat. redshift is 0.39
